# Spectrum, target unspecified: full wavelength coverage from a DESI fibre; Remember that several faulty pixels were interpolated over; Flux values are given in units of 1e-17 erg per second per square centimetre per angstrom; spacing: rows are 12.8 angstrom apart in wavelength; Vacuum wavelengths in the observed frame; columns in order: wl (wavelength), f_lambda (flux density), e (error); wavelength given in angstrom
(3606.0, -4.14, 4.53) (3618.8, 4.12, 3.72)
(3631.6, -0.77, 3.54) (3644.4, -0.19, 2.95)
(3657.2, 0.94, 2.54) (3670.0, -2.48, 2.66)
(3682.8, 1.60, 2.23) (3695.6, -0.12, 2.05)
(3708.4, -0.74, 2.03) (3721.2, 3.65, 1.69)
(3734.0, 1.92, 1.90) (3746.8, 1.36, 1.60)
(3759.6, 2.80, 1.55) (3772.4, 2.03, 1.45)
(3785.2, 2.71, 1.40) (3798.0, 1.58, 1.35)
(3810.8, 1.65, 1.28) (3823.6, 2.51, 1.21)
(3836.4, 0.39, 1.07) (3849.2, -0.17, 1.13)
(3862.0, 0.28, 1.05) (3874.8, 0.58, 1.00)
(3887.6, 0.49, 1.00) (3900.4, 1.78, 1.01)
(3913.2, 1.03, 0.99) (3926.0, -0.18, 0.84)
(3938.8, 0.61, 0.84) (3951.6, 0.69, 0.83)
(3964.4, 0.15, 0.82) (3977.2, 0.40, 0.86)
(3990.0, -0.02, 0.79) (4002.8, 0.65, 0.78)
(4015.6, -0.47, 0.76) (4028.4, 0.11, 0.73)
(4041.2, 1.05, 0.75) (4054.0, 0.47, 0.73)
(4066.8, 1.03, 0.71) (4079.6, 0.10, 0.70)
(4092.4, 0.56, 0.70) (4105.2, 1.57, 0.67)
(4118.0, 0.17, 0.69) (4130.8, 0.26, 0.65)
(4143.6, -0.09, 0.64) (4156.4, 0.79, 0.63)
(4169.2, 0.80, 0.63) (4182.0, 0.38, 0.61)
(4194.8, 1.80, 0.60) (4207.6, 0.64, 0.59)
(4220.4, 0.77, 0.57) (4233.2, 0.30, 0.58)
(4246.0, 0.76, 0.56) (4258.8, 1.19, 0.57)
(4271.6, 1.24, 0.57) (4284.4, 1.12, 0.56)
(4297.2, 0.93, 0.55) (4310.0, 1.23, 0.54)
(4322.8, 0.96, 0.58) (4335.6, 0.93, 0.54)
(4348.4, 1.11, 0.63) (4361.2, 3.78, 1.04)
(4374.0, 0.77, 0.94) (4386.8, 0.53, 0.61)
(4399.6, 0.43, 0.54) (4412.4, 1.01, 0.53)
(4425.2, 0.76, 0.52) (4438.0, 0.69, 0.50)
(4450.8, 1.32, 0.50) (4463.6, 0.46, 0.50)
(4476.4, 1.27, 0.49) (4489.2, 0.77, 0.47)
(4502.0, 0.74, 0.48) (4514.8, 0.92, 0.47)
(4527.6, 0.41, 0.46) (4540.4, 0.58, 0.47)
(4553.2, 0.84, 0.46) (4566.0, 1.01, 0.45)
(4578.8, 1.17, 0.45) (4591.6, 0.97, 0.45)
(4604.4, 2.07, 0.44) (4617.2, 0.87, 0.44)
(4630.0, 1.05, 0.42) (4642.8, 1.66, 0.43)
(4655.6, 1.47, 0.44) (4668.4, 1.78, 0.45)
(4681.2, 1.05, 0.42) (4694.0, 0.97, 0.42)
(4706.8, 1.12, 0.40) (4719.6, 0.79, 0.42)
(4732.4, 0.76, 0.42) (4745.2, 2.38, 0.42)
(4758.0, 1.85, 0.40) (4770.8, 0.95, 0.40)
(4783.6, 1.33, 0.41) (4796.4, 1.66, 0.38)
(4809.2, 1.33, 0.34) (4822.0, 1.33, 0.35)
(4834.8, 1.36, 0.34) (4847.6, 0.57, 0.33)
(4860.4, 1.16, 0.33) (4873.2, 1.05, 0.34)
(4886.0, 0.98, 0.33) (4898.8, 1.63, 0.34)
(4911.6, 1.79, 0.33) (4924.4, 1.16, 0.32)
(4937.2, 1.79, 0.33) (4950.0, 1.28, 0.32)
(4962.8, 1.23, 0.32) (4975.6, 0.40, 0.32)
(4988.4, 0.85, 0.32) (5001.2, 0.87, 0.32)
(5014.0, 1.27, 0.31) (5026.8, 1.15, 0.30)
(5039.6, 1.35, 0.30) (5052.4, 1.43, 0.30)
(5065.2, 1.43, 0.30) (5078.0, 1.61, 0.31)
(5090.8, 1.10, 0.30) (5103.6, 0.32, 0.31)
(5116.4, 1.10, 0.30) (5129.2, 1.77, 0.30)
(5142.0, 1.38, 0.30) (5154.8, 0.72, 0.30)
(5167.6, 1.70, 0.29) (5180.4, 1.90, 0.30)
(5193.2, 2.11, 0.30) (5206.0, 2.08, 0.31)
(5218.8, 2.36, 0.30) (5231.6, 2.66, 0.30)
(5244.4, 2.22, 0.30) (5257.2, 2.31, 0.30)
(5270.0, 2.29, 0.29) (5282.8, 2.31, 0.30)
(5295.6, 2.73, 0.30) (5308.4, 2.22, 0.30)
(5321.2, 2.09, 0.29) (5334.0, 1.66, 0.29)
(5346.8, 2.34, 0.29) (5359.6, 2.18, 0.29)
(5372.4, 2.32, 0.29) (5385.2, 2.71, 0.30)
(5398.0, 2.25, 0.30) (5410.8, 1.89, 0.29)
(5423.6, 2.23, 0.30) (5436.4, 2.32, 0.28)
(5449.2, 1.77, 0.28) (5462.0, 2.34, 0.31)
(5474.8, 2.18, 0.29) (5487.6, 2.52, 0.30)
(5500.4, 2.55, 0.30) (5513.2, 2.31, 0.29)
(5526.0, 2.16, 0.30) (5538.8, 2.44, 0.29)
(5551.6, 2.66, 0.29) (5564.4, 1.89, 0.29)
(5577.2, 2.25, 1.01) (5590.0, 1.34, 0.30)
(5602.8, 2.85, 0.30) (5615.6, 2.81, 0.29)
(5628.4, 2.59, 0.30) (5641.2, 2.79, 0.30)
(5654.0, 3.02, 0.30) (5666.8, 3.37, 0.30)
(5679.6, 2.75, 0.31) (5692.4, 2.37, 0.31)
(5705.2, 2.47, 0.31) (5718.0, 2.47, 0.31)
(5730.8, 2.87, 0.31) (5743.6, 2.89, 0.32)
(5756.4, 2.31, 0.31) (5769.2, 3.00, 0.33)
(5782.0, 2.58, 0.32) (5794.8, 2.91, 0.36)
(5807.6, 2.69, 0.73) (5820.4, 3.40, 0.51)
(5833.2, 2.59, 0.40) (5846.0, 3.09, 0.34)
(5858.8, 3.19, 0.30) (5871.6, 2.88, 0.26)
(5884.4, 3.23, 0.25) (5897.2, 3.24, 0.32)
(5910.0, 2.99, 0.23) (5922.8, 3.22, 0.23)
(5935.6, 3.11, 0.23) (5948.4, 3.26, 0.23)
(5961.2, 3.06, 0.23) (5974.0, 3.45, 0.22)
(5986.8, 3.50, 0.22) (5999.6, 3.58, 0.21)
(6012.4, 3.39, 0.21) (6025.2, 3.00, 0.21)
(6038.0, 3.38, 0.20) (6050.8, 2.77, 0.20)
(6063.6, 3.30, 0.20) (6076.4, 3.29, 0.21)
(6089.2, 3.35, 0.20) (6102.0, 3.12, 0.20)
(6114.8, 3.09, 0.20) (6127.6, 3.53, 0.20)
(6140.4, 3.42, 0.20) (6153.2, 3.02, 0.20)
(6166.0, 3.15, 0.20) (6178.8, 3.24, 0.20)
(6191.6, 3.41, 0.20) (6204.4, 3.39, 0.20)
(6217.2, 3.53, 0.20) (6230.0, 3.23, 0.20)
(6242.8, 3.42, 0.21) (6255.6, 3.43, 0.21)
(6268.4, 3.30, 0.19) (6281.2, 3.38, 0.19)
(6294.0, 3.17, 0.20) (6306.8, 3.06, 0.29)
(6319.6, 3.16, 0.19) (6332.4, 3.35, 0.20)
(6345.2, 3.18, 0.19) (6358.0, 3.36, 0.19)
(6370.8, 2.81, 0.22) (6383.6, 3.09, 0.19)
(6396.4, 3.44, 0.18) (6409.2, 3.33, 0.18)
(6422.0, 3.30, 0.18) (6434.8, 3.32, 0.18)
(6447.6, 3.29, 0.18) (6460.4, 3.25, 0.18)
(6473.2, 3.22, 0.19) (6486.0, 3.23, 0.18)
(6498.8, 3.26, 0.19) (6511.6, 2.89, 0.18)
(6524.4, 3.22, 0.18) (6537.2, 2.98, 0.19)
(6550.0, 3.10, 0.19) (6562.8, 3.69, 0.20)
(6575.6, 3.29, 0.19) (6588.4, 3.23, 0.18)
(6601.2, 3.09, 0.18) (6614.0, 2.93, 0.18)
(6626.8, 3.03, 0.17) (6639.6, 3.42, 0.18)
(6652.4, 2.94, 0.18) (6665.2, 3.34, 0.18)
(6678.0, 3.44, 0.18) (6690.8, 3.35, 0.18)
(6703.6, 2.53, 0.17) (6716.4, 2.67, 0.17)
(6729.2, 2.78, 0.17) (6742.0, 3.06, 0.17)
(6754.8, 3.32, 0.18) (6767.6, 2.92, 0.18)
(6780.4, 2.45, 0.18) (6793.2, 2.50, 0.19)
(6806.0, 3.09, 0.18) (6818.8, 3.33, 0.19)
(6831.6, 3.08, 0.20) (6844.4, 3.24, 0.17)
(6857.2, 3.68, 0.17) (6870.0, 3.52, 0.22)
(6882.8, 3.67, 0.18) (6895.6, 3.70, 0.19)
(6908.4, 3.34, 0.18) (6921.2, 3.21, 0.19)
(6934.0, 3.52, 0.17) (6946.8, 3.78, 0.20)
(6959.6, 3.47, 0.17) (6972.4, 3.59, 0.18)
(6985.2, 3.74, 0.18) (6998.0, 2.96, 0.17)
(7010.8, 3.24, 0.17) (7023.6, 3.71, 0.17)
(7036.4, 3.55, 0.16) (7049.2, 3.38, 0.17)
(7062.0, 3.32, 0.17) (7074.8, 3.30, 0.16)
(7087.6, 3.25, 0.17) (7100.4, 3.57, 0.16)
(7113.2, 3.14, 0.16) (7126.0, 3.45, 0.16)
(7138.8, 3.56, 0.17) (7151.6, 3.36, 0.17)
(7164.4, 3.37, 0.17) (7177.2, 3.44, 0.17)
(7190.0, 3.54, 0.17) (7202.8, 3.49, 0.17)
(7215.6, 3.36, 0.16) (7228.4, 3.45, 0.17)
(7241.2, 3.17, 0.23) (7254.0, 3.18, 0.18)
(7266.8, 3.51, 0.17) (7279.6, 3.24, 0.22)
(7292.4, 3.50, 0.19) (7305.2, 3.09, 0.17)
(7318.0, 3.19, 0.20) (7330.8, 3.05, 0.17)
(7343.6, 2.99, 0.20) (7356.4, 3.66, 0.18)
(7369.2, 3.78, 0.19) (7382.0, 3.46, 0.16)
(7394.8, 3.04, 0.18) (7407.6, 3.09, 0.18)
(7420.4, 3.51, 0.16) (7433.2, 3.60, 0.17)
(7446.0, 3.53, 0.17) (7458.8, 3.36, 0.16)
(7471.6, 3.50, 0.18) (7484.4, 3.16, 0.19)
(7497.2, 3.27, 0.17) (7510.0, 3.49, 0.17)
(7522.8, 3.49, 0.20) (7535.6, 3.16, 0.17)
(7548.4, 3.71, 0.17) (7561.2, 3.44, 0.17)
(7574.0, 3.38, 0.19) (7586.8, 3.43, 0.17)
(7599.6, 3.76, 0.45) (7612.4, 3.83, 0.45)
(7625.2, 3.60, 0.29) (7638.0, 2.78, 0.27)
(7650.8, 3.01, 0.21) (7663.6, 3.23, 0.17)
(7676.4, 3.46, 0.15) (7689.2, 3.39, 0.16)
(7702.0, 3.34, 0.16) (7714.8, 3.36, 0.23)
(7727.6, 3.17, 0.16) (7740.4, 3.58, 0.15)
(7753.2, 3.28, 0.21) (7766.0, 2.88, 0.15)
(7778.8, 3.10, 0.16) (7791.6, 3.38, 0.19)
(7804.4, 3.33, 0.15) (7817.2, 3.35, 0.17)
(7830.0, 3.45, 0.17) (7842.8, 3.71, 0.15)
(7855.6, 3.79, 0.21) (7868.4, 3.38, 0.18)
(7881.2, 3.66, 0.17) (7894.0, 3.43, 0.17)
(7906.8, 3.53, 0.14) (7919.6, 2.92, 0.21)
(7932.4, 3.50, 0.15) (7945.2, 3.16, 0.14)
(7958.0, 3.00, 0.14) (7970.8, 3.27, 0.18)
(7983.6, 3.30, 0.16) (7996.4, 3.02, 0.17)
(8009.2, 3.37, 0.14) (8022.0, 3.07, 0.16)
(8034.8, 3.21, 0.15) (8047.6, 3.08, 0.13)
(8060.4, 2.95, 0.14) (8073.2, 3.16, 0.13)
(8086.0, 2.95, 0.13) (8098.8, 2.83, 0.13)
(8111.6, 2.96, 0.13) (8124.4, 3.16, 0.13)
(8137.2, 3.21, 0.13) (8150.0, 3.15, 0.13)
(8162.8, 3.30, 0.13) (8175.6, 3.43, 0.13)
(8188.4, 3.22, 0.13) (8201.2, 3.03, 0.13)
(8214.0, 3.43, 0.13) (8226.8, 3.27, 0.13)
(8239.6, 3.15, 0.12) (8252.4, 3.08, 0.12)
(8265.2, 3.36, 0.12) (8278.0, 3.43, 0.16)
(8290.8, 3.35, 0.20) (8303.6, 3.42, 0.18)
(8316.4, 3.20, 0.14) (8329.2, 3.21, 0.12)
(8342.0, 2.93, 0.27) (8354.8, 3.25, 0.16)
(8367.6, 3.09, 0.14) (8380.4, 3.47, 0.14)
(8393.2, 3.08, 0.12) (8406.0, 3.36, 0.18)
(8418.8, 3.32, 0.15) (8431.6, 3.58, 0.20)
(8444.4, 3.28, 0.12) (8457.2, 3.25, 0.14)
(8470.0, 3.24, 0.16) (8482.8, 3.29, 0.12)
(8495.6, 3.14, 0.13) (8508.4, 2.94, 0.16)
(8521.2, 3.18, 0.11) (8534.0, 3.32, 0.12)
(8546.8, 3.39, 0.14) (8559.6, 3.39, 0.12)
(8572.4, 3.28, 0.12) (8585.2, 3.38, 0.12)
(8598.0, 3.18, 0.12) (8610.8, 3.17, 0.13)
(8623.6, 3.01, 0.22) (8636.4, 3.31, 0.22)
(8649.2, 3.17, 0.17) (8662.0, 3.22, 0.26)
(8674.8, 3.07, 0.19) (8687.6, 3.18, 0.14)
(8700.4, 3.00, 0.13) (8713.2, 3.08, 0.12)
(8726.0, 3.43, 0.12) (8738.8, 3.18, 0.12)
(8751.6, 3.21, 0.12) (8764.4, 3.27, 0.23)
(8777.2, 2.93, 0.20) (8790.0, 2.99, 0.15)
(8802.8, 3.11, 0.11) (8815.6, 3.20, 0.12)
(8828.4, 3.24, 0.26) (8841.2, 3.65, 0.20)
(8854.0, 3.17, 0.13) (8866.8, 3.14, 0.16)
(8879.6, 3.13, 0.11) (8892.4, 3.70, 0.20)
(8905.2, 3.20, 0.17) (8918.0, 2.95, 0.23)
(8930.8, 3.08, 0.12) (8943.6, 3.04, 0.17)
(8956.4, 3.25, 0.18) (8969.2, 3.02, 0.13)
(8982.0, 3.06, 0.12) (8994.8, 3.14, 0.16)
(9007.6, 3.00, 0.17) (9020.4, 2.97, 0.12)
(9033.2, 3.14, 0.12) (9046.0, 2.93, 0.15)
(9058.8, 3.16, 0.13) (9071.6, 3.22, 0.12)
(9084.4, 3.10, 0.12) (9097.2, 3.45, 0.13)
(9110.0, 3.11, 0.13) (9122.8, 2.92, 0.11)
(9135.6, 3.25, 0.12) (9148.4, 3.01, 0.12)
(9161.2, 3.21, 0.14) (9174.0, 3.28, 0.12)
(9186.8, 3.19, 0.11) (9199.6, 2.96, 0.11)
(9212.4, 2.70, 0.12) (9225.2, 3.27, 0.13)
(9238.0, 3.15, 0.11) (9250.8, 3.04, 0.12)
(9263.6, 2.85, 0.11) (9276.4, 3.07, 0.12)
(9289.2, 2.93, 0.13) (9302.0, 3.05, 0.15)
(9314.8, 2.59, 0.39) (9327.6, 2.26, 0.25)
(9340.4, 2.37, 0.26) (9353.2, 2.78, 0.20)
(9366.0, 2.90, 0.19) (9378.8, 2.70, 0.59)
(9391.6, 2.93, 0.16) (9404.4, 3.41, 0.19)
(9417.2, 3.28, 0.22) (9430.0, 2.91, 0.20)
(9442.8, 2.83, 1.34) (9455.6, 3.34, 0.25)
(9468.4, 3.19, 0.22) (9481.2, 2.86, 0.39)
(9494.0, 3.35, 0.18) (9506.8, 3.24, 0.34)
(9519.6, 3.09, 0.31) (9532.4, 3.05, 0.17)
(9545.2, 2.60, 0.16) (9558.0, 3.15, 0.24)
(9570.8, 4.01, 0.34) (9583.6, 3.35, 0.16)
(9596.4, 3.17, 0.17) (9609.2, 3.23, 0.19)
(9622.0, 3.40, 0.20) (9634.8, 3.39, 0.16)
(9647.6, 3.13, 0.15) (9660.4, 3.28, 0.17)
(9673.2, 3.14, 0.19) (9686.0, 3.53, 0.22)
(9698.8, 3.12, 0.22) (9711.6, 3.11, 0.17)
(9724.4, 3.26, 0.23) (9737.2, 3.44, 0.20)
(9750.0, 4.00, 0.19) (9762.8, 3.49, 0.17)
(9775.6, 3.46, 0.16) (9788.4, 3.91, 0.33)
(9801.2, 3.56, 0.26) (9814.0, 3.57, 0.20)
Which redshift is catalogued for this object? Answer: 0.297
